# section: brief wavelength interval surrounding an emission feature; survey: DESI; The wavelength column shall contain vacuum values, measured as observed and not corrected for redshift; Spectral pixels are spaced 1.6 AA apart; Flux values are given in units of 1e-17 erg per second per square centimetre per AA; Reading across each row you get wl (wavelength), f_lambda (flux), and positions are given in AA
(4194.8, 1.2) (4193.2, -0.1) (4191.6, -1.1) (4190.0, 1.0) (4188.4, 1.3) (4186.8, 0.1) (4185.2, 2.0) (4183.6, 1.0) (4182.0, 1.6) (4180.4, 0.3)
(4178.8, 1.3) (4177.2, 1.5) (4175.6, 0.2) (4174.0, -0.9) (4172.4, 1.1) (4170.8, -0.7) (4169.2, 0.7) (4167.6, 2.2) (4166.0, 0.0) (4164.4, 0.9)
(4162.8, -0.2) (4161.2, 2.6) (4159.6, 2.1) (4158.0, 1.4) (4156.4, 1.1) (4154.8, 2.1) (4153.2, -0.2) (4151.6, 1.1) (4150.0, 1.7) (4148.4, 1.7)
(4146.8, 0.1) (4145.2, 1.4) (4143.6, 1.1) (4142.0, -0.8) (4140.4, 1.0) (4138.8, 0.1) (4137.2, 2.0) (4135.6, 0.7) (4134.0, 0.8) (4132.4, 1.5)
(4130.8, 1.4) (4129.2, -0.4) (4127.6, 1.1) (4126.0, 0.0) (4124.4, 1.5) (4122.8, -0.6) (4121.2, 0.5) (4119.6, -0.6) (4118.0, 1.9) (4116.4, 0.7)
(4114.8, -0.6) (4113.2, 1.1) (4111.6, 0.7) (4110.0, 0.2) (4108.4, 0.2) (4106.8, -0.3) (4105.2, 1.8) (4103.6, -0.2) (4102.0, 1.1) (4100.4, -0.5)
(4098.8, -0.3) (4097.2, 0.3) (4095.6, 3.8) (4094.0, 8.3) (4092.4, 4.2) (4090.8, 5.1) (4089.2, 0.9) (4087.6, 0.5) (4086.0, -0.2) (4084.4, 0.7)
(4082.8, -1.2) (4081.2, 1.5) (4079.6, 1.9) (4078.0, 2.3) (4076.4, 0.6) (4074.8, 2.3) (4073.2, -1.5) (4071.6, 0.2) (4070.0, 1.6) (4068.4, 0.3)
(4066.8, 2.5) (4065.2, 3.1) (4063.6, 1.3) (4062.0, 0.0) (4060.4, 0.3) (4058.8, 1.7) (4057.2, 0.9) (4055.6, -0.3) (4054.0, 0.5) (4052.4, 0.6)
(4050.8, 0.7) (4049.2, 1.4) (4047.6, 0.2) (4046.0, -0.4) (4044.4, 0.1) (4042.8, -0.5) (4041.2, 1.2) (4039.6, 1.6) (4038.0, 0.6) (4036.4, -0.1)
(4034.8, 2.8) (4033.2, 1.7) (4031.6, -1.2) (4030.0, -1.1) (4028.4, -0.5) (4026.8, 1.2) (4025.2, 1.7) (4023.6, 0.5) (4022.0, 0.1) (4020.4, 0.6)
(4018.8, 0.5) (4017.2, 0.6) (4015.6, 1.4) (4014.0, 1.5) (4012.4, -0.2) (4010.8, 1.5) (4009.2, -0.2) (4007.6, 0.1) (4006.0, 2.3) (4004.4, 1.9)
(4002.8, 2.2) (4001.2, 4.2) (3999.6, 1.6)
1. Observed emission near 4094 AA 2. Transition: [O II] 3727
